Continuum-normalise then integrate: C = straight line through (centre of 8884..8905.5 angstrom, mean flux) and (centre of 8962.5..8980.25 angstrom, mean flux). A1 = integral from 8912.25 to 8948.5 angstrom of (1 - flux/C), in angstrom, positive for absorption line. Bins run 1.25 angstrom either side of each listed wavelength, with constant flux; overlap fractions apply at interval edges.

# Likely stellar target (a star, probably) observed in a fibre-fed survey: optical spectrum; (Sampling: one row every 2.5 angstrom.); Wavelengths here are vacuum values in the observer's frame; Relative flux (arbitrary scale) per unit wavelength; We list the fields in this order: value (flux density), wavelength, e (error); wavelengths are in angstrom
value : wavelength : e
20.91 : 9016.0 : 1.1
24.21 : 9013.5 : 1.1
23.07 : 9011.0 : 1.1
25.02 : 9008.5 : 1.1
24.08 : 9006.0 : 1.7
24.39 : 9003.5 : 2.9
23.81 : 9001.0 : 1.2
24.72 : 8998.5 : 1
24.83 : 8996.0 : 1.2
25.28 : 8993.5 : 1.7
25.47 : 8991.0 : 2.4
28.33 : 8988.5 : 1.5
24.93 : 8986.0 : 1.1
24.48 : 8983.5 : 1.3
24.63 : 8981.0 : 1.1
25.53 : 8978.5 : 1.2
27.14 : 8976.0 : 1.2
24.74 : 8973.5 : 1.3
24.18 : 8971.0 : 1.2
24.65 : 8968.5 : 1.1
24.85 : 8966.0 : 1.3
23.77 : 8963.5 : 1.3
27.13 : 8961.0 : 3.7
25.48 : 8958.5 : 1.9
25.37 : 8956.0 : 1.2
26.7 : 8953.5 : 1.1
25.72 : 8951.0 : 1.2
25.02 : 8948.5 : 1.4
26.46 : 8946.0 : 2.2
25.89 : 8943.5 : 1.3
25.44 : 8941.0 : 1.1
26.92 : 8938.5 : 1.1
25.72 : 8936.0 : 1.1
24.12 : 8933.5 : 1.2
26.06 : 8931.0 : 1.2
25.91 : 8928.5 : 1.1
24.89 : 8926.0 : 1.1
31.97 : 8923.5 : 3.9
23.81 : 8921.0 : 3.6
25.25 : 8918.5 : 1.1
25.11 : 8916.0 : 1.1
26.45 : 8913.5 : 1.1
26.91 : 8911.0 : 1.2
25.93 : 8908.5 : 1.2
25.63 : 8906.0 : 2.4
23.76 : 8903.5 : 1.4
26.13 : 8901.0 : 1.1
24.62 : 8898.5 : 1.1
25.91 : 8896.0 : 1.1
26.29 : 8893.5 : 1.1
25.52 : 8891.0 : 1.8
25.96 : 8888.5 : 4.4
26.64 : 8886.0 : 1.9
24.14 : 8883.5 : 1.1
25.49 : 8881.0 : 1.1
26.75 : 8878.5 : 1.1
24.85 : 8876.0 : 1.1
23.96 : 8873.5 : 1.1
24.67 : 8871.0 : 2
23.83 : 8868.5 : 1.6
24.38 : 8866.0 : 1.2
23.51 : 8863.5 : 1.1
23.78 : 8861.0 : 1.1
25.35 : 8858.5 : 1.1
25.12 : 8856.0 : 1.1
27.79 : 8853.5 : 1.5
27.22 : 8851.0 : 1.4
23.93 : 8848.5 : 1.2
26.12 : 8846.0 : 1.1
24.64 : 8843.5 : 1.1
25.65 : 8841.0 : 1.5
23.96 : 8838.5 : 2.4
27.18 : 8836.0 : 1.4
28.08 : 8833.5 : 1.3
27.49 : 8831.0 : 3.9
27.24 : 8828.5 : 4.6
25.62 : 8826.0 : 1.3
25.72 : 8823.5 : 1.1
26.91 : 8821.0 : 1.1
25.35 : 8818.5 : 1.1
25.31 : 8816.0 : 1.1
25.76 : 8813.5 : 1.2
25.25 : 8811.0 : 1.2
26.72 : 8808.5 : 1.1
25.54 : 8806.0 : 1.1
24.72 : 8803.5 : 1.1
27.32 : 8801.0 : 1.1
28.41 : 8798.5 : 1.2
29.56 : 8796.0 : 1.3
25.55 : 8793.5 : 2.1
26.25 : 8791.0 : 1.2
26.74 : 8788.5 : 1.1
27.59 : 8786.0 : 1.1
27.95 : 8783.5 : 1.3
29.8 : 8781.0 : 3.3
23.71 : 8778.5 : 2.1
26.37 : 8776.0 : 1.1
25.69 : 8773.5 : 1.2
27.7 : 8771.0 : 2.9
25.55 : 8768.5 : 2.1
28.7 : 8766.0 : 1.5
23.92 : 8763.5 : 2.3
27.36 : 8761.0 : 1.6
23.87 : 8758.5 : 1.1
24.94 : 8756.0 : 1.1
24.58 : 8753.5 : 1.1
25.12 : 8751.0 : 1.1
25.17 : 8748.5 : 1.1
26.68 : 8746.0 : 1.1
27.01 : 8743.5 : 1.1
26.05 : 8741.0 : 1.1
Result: -1.0 angstrom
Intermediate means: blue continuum 25.6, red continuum 25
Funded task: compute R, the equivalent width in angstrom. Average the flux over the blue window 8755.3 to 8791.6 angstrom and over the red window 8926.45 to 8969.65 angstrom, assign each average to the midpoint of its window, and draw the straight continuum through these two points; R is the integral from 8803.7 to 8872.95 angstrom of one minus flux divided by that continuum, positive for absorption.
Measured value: 1.4 angstrom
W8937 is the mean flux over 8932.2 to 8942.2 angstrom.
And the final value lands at 25.6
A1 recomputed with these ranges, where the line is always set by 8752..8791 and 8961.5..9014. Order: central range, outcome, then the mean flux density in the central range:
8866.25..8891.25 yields 0.5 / 25.1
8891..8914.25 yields -0.2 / 25.7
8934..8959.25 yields -0.7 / 25.8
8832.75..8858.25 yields -0.1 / 25.9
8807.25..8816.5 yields 0.1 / 25.8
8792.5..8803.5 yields -0.5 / 27.4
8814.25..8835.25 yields -0.4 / 26.5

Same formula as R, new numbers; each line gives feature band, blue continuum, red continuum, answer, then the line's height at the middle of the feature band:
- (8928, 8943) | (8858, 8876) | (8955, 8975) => -0.55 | 24.8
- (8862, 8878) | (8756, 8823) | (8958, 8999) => 1.00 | 25.9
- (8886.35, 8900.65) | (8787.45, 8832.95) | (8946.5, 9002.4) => 0.07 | 25.9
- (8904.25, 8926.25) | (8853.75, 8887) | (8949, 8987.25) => -1.01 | 25.1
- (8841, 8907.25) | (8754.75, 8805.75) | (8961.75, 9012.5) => 1.48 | 25.8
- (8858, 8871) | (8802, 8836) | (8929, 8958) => 0.94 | 26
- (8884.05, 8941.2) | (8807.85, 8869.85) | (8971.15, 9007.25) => -1.01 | 25.4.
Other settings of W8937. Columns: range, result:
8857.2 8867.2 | 24.3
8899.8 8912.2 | 25.7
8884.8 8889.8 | 26.3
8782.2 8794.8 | 26.8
